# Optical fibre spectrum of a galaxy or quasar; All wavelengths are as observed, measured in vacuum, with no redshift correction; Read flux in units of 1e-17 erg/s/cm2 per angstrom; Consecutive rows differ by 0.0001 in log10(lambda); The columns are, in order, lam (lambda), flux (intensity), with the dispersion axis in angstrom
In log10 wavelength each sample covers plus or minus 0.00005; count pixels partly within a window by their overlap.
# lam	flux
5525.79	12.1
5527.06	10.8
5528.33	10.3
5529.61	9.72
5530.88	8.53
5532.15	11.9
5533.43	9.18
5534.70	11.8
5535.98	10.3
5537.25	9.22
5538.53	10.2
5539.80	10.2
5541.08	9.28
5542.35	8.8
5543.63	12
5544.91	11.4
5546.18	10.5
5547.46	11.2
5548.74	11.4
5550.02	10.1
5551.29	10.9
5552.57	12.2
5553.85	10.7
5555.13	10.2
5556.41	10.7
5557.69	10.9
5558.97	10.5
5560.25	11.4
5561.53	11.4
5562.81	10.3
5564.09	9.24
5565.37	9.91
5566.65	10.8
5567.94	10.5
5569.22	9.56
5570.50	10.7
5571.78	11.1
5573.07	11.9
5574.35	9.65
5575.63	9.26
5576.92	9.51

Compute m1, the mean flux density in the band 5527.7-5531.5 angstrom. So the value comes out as 9.51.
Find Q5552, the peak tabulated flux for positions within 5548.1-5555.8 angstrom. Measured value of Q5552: 12.2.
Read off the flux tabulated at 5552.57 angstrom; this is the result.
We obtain 12.2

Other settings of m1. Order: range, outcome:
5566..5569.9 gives 10.3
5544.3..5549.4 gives 11.1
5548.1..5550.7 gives 10.8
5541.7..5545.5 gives 10.7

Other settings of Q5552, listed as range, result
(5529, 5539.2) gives 11.9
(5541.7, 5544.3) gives 12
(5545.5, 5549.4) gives 11.4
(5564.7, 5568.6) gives 10.8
